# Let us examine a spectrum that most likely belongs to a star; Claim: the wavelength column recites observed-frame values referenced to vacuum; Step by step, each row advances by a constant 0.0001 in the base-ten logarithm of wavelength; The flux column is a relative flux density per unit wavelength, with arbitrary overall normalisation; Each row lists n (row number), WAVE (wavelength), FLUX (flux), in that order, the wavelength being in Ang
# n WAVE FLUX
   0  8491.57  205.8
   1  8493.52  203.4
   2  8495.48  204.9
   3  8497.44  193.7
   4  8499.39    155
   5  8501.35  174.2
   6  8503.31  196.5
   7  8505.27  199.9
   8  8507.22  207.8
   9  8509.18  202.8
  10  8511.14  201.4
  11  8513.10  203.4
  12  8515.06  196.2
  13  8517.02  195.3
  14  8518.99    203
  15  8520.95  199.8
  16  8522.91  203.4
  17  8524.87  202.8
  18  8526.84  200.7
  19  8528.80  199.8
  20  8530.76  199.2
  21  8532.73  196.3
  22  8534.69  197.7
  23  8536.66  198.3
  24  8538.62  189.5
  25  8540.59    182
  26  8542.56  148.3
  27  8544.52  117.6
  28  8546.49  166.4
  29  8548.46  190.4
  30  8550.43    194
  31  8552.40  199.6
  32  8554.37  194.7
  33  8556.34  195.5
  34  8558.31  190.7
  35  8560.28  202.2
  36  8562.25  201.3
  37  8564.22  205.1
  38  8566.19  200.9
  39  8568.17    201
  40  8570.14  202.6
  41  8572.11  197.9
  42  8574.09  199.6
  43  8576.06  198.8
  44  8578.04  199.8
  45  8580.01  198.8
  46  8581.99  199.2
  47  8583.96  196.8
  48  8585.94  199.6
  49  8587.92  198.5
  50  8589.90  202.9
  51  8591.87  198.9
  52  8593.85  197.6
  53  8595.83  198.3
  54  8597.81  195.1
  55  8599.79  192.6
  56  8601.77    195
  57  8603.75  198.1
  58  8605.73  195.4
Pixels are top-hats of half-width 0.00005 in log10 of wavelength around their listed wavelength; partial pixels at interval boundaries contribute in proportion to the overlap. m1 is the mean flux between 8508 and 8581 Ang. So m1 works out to 194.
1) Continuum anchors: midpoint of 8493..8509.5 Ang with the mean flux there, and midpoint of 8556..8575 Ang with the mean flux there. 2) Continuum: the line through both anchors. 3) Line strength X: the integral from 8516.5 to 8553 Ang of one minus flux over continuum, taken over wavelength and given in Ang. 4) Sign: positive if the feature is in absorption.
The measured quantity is 1.5 Ang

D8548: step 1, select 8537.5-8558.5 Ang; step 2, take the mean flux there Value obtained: 179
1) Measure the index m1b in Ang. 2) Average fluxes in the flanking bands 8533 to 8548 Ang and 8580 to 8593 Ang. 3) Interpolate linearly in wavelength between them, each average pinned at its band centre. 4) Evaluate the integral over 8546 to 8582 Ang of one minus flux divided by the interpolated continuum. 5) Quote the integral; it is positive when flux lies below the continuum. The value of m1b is -2.1 Ang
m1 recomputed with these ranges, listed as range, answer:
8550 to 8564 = 197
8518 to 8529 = 202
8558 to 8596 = 200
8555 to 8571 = 200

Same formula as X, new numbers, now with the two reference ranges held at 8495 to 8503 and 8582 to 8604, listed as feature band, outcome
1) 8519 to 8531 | -1.0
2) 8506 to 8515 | -0.9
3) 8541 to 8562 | 1.1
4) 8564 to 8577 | -0.5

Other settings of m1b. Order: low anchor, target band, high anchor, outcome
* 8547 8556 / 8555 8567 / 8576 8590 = -0.3 Ang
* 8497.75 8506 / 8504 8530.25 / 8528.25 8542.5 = -2.1 Ang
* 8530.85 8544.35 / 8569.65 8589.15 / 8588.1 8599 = -0.5 Ang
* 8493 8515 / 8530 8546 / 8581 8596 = 1.5 Ang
